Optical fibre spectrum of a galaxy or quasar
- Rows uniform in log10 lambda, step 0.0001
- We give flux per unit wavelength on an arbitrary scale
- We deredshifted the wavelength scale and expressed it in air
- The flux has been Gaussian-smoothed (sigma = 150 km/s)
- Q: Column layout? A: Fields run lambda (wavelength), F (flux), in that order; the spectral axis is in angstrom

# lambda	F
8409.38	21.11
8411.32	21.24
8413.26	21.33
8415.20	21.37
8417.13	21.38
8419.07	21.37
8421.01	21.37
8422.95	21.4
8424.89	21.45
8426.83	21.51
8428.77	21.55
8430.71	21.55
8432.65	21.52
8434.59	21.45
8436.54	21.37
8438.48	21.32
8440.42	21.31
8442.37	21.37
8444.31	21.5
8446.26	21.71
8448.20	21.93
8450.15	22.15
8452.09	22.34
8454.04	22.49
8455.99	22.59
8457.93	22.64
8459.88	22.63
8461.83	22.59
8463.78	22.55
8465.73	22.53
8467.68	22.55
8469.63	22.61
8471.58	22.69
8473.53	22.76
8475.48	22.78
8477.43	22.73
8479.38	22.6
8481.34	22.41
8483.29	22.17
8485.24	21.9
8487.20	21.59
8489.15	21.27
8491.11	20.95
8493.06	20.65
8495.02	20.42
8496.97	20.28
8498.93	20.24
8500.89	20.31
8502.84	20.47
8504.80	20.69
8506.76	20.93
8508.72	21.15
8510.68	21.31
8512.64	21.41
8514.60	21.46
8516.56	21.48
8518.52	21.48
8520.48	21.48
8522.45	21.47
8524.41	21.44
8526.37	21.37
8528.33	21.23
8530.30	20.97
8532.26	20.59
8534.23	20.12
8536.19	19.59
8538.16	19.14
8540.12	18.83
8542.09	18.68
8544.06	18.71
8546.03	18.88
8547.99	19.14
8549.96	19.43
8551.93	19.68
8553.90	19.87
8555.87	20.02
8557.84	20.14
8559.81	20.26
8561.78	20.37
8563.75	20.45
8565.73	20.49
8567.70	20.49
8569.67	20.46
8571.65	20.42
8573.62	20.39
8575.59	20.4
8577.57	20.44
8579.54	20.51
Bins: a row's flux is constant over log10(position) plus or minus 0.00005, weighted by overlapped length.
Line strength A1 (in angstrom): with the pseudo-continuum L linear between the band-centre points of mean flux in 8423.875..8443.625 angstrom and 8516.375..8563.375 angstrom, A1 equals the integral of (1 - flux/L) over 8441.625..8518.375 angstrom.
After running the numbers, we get -3.2 angstrom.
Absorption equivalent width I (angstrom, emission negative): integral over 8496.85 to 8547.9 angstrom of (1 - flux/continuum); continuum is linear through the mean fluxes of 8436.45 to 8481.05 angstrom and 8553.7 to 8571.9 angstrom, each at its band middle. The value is 1.4 angstrom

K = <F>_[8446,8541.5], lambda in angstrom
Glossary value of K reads 21.5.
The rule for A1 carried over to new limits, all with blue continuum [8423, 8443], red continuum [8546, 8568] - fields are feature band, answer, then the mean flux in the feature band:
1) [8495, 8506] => 0.1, 20.4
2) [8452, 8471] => -1.3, 22.6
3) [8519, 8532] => -0.6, 21.3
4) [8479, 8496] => -0.6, 21.5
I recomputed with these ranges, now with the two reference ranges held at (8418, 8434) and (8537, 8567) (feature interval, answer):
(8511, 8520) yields -0.6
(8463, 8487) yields -2.0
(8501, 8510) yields -0.2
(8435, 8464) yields -1.2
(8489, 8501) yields -0.1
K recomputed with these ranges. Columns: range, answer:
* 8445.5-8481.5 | 22.5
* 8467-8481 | 22.7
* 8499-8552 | 20.4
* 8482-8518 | 21.1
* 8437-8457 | 21.9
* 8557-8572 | 20.4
